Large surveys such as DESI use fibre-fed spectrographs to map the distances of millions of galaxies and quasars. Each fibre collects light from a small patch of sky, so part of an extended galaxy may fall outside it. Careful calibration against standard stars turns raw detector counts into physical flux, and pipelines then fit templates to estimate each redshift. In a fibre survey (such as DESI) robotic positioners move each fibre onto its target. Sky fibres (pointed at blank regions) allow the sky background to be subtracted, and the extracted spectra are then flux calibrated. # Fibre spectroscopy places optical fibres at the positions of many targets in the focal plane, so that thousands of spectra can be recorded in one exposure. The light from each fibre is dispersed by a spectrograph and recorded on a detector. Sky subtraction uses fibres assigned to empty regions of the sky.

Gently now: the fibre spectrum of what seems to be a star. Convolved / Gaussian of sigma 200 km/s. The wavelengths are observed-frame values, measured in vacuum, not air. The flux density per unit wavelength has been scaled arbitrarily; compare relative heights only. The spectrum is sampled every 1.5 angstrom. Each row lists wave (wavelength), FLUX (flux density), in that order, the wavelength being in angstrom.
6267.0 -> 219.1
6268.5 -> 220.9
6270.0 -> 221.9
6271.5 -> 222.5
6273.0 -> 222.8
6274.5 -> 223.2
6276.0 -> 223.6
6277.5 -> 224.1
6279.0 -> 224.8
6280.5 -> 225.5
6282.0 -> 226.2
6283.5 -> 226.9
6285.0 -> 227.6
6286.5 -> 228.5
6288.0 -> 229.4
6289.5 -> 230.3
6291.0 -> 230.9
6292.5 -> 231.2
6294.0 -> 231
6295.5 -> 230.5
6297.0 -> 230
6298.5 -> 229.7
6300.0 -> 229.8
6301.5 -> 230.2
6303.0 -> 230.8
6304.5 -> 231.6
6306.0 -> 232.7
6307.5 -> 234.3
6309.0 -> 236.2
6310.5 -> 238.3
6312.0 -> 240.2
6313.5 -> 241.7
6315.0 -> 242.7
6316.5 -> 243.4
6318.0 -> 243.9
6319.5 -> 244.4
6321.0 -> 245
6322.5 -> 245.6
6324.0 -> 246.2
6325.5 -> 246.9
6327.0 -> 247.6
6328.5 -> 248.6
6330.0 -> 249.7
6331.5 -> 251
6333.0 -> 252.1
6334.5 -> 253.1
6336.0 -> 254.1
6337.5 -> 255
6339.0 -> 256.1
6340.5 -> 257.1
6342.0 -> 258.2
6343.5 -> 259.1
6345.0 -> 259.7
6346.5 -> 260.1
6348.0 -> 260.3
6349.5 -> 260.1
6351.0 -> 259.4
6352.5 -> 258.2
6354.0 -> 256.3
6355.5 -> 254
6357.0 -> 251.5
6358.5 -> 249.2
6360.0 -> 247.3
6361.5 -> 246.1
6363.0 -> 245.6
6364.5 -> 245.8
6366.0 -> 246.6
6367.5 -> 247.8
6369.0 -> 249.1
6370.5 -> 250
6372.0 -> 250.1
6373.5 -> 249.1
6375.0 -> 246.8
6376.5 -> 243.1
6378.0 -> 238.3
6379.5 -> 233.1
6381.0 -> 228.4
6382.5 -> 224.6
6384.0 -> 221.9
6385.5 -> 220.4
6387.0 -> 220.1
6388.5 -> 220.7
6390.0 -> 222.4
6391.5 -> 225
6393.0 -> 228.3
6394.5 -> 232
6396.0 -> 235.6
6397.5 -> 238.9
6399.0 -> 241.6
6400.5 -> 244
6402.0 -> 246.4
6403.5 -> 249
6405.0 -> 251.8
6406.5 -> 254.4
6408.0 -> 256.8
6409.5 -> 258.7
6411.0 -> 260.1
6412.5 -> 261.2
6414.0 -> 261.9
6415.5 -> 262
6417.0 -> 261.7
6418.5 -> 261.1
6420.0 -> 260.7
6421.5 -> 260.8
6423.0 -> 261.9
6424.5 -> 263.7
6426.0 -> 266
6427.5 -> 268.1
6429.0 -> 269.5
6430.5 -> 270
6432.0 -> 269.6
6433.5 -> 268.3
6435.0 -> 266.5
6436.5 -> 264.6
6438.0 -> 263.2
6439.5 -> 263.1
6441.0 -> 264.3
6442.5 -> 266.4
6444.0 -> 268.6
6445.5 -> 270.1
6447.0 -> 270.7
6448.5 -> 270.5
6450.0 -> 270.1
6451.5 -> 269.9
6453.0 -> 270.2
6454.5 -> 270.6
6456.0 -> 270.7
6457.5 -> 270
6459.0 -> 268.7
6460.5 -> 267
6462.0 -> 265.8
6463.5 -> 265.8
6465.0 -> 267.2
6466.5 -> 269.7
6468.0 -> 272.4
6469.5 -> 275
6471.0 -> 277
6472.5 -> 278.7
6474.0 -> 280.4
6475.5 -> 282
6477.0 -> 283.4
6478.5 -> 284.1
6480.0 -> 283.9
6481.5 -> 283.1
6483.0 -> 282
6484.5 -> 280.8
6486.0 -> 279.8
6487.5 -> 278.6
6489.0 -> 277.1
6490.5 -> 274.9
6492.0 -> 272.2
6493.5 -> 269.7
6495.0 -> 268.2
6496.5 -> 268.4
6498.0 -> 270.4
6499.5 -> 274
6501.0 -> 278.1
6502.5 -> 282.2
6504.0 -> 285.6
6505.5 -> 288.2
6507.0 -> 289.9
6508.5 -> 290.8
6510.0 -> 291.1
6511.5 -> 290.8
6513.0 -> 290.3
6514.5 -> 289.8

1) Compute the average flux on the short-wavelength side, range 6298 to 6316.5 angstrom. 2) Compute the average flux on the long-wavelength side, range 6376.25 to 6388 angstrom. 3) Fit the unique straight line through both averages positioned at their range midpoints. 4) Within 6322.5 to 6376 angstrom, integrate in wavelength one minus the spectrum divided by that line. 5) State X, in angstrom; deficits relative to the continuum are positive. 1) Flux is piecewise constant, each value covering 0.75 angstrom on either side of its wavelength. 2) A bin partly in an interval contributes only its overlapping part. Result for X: -4.8 angstrom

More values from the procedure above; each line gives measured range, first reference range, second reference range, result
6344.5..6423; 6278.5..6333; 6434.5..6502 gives 2.2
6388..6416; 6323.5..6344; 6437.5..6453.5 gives 1.8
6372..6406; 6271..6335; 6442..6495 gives 2.7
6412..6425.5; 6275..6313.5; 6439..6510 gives 0.0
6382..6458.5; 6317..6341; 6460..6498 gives 3.0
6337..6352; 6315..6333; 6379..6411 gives -0.9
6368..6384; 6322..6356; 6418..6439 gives 1.1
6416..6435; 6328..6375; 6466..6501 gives 0.1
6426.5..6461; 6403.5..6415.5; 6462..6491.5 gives -0.1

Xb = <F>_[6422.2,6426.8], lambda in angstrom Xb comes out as 264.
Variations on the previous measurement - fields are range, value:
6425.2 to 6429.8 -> 268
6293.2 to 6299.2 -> 230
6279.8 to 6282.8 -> 226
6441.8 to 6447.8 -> 269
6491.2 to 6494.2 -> 271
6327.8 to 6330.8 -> 249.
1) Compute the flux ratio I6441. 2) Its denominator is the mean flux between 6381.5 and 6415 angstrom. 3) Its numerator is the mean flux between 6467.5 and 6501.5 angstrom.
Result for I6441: 1.16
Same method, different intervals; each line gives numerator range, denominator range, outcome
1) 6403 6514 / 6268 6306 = 1.19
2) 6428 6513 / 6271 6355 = 1.14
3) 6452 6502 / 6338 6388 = 1.11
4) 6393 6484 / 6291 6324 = 1.12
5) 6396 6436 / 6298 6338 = 1.07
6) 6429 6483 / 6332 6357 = 1.06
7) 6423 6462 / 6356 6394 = 1.12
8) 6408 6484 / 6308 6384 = 1.09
